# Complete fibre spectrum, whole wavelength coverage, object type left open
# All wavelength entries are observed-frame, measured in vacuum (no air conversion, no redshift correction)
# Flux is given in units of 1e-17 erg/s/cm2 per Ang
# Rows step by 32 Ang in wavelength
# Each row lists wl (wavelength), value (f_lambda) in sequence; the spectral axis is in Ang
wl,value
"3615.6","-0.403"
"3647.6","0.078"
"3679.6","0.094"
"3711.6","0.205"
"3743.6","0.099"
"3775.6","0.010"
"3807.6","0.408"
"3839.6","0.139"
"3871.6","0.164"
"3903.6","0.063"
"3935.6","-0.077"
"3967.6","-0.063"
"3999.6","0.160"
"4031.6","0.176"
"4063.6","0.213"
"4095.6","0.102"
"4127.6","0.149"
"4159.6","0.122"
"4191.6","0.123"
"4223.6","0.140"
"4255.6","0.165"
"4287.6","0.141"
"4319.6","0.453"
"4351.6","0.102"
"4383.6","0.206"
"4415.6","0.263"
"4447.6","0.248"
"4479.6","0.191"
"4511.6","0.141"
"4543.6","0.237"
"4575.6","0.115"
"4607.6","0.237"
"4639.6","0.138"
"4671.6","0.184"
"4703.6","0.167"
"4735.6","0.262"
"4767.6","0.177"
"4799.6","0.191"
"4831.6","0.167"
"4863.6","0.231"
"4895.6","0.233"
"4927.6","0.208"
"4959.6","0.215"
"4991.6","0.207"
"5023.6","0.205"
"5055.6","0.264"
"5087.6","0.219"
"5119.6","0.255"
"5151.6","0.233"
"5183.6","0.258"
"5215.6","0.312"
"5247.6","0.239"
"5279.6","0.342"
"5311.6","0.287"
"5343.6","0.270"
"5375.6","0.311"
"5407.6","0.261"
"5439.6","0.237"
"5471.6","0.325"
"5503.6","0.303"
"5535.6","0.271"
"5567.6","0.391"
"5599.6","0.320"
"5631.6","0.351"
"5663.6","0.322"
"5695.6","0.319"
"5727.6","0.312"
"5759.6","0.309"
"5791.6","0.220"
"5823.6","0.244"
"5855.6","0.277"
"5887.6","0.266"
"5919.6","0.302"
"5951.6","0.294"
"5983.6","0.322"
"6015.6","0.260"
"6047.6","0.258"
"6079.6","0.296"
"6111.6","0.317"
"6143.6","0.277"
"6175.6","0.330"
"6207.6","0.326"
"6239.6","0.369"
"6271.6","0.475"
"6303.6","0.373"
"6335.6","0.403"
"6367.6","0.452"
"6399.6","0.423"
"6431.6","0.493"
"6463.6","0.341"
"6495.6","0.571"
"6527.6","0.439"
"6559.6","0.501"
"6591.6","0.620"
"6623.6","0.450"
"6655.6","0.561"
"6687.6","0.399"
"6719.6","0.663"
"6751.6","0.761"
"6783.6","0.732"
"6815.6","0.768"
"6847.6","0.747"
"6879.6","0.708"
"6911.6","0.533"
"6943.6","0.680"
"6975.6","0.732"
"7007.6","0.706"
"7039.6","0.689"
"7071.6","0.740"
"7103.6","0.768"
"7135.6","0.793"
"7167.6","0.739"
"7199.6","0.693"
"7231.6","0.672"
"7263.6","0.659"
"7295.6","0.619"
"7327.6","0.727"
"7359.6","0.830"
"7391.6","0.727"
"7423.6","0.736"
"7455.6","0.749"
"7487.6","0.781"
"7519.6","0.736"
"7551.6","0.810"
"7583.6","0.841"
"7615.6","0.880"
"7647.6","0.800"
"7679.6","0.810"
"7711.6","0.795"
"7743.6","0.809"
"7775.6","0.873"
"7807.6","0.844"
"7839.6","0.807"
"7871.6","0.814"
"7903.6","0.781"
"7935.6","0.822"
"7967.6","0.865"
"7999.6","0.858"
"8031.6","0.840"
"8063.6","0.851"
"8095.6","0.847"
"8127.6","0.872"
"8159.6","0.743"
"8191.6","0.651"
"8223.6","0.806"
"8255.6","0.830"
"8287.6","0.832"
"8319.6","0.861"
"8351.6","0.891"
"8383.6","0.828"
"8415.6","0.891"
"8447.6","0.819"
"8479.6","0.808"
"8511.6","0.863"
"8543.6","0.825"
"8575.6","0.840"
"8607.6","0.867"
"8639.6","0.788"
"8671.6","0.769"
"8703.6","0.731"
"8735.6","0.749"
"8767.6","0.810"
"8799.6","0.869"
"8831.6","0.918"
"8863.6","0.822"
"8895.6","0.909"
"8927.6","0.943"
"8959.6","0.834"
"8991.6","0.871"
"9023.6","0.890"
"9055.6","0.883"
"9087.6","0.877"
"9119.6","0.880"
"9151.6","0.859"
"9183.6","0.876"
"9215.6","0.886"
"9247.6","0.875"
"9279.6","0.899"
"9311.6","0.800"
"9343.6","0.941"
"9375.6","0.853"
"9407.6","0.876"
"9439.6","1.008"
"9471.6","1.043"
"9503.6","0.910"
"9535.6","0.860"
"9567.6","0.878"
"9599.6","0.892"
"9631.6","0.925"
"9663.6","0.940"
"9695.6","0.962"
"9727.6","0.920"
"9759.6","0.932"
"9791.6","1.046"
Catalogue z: 0.683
